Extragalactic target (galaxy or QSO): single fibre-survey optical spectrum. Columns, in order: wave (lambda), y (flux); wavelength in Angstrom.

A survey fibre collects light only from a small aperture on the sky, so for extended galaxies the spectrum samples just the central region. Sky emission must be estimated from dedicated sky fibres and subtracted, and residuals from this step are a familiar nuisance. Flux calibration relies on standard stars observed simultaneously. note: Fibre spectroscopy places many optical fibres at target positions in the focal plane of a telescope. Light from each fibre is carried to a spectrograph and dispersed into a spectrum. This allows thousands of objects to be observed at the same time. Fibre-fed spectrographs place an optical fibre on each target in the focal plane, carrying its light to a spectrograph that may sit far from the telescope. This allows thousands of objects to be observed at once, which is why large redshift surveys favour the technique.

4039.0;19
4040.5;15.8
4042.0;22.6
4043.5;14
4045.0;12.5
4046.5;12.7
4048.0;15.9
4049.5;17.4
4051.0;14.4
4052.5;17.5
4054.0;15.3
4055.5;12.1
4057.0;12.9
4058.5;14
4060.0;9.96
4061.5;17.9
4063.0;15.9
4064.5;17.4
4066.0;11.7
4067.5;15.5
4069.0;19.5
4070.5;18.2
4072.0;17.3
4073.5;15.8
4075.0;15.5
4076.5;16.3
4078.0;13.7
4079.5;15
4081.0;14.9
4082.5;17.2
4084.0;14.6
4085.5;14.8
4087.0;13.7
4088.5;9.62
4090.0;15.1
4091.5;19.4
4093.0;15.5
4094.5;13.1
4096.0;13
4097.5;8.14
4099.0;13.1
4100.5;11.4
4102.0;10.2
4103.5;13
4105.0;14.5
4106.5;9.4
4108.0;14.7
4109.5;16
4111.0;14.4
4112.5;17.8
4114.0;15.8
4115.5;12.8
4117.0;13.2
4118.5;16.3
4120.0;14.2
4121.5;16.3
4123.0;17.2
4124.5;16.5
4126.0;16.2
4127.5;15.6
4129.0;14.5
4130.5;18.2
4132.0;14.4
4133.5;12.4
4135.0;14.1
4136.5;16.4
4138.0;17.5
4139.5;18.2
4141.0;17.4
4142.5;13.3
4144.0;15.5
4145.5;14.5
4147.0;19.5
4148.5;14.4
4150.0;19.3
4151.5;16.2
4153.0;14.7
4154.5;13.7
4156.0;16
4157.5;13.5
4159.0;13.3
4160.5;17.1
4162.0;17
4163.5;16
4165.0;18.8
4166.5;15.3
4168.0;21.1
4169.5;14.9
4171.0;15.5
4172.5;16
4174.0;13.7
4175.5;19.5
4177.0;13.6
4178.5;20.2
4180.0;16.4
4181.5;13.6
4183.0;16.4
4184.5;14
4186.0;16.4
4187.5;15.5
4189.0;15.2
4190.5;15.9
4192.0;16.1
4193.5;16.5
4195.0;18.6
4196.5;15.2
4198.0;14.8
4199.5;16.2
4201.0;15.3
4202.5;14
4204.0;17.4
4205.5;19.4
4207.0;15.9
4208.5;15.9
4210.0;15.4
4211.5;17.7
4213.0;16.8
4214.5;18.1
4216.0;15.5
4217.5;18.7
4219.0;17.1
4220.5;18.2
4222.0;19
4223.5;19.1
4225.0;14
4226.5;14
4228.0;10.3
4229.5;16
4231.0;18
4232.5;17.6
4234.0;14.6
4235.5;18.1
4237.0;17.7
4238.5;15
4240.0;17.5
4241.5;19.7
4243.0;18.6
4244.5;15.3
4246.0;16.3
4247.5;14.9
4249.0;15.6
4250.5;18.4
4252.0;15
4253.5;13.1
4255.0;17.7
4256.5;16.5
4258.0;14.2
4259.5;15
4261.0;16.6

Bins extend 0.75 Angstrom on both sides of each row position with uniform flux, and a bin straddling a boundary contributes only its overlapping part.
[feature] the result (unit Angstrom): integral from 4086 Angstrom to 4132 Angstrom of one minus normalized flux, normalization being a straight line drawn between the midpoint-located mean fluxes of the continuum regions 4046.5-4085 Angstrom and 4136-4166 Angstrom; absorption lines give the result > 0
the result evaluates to 4.2 Angstrom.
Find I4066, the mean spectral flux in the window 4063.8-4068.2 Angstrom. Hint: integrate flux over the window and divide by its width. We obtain 14.8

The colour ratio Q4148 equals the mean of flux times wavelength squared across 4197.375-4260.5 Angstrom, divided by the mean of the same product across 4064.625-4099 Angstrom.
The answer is 1.18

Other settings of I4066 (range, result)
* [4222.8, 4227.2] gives 15.7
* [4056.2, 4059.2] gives 13.4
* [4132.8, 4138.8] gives 15.1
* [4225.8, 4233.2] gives 15.2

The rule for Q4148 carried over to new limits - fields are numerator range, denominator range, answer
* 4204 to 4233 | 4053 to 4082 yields 1.18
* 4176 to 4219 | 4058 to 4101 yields 1.17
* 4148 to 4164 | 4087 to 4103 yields 1.24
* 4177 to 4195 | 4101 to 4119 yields 1.19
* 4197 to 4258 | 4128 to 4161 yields 1.09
